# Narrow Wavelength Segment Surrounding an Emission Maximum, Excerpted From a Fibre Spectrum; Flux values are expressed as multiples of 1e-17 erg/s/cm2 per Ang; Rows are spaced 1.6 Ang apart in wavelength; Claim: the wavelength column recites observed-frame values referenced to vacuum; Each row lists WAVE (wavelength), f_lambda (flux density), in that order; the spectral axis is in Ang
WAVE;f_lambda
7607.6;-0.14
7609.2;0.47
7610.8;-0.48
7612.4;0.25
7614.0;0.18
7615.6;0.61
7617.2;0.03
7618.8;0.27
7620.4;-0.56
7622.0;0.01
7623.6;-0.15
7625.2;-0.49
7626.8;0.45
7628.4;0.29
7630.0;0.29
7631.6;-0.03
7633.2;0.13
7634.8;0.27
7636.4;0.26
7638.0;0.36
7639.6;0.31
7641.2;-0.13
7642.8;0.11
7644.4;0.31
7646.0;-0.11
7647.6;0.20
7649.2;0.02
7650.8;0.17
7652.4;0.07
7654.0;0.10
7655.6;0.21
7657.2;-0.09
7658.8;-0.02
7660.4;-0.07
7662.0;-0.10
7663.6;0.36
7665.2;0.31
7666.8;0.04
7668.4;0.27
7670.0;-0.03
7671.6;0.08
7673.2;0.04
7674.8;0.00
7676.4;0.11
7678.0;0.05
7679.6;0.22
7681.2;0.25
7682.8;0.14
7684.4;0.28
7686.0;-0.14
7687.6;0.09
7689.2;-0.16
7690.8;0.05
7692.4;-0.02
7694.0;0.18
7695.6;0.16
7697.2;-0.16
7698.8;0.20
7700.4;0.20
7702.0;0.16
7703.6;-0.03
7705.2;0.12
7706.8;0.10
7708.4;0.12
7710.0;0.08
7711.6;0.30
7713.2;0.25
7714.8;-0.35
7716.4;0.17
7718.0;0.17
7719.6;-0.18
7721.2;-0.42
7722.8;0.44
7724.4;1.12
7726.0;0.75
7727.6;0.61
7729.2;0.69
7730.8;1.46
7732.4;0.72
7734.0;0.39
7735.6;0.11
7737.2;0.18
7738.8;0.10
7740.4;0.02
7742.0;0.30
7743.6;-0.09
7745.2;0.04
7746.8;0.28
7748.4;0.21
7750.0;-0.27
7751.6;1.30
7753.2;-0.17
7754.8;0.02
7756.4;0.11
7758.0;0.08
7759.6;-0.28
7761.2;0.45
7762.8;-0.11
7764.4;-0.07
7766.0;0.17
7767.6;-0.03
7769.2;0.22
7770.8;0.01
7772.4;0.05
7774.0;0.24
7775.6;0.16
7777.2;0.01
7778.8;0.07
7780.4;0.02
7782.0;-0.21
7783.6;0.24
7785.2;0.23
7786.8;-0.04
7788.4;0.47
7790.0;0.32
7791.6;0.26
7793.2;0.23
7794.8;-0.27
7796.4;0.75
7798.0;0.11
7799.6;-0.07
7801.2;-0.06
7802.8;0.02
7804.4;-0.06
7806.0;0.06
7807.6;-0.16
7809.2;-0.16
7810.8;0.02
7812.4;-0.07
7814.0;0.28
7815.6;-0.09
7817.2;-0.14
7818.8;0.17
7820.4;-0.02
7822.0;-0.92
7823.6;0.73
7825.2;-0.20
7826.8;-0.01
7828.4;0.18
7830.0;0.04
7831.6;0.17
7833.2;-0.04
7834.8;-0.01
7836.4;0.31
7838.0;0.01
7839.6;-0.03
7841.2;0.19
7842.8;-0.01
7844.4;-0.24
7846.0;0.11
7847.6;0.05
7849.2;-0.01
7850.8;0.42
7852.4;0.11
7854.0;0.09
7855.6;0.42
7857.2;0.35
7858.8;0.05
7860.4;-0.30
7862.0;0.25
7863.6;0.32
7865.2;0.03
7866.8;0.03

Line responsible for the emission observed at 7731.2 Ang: [O II]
